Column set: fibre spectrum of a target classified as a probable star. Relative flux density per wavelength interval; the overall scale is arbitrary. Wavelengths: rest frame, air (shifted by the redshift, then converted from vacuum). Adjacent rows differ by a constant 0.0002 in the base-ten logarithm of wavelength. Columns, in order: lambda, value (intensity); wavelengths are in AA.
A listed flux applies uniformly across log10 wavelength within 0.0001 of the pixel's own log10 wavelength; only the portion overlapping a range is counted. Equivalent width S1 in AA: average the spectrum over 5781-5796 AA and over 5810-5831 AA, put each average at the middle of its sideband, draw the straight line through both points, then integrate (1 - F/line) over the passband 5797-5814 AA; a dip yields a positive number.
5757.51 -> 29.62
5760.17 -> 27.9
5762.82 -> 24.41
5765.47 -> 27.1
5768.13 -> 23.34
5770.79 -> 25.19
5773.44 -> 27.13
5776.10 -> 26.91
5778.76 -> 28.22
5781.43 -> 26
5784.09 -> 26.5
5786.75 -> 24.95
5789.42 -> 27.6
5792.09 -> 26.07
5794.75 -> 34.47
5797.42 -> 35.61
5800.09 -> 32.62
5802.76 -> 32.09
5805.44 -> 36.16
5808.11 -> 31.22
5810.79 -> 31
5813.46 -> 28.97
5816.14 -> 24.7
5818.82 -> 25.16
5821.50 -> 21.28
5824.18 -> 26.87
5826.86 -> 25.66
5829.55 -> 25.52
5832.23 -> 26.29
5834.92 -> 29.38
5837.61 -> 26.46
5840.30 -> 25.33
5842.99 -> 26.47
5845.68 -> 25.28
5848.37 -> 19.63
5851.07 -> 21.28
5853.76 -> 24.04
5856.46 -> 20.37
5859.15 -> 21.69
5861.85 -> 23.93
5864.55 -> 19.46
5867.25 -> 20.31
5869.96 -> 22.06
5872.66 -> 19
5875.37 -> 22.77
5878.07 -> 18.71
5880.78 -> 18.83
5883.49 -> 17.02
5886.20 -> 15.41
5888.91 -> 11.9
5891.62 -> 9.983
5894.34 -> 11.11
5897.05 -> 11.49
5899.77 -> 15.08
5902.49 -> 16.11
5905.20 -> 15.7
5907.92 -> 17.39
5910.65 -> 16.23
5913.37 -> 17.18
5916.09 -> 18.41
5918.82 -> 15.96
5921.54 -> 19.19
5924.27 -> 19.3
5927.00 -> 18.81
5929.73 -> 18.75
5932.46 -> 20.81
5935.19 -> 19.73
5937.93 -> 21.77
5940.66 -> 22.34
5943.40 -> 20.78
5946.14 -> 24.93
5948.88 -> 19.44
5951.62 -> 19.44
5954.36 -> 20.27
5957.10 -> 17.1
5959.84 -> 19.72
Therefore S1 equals -3.6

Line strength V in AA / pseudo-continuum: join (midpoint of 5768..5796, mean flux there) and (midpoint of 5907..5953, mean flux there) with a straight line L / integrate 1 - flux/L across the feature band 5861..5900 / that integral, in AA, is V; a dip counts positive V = 8.8 AA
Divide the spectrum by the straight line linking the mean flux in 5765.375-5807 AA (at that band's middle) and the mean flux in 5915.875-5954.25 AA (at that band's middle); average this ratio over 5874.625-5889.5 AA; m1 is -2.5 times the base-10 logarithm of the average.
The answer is 0.31 mag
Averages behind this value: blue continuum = 28.8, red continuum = 20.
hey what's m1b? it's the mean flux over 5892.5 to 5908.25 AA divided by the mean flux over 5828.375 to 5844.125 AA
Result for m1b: 0.53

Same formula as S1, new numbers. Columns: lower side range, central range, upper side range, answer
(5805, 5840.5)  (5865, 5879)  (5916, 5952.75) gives 2.0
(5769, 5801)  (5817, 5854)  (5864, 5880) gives -1.9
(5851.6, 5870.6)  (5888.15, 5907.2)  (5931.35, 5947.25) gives 7.4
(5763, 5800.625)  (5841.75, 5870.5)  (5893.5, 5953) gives 0.7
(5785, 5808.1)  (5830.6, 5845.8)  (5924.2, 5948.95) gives 0.8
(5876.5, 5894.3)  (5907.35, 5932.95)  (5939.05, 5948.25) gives 1.7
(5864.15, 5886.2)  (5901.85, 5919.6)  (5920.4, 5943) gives 2.8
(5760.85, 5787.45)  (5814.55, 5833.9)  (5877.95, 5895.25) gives -4.0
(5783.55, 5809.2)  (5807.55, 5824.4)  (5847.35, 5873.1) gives 0.7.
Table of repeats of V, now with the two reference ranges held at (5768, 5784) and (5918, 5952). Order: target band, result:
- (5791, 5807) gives -4.7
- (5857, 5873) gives 1.2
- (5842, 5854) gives 0.2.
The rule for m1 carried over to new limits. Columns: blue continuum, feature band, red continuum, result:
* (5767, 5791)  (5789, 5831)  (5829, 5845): -0.105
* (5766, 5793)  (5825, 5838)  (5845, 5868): -0.153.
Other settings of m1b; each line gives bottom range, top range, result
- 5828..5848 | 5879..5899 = 0.53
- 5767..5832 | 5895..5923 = 0.58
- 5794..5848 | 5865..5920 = 0.59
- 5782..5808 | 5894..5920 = 0.51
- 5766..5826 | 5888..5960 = 0.63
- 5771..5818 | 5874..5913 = 0.53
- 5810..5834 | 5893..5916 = 0.58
